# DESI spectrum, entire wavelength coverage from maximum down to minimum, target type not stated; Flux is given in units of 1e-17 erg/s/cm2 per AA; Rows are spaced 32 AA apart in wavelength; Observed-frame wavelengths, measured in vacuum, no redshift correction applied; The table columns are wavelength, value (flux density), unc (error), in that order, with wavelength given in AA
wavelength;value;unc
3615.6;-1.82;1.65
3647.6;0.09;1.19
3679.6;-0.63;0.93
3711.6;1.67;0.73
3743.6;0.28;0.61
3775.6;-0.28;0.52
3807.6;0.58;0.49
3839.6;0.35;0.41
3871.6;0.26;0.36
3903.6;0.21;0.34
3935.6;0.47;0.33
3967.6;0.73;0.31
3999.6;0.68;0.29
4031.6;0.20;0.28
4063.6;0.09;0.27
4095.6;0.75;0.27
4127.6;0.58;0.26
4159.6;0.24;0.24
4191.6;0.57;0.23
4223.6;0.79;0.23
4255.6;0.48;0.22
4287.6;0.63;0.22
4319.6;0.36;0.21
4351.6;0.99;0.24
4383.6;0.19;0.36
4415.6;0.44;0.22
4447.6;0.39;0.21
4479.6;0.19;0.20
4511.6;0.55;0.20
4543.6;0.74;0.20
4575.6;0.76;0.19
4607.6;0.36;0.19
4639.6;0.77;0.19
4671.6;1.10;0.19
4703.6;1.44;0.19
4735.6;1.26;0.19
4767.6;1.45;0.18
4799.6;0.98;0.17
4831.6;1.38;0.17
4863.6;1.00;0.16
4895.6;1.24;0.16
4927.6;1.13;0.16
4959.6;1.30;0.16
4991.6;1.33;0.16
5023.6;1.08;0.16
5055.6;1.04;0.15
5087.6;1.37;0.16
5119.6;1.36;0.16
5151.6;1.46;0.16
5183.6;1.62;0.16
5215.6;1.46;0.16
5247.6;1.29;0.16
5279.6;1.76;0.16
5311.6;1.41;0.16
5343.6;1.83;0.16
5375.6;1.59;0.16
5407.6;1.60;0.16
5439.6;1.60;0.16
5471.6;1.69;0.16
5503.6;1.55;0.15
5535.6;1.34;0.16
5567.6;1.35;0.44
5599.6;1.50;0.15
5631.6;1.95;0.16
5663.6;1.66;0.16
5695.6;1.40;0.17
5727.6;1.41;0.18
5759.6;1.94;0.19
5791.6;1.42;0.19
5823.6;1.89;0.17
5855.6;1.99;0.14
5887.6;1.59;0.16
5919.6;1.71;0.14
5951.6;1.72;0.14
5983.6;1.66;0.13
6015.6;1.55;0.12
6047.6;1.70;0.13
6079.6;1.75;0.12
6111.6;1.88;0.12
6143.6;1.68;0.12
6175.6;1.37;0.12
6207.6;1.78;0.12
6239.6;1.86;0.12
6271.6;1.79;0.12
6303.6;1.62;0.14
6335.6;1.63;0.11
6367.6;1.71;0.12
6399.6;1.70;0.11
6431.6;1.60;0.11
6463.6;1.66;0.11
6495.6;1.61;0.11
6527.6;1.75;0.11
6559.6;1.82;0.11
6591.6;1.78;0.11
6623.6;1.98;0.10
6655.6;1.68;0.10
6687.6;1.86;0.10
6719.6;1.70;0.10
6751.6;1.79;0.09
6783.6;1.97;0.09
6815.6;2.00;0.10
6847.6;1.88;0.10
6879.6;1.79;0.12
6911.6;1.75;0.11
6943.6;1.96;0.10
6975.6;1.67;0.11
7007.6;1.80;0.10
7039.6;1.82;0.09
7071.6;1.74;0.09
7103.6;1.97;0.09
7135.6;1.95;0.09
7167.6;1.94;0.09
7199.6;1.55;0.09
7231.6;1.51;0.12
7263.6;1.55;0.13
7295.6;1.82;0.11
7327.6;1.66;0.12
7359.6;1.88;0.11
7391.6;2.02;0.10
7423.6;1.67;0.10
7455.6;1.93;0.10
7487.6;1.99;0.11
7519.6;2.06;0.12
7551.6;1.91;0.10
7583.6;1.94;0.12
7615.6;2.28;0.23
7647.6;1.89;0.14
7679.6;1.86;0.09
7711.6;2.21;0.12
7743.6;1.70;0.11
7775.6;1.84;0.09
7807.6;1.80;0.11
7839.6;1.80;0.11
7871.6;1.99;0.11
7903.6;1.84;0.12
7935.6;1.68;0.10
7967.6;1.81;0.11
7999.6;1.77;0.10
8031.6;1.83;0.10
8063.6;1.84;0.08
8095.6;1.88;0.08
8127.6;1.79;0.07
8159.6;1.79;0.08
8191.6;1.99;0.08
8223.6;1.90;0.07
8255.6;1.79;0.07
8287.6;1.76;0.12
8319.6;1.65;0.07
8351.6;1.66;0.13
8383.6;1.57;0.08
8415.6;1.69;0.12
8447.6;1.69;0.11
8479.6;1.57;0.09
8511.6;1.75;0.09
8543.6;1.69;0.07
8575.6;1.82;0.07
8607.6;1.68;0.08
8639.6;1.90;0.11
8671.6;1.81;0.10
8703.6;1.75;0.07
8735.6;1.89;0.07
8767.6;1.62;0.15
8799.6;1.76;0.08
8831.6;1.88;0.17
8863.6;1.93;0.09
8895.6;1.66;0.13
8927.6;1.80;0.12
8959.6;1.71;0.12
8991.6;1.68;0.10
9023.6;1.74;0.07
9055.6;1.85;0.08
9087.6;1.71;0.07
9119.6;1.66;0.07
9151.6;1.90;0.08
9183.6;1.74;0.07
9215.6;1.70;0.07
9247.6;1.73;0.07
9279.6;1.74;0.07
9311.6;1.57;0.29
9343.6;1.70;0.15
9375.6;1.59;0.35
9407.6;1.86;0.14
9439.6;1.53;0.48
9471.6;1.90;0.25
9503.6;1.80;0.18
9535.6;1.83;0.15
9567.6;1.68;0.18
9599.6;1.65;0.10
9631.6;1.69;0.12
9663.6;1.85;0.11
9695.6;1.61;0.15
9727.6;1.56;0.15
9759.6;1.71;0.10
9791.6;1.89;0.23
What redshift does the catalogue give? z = 0.171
